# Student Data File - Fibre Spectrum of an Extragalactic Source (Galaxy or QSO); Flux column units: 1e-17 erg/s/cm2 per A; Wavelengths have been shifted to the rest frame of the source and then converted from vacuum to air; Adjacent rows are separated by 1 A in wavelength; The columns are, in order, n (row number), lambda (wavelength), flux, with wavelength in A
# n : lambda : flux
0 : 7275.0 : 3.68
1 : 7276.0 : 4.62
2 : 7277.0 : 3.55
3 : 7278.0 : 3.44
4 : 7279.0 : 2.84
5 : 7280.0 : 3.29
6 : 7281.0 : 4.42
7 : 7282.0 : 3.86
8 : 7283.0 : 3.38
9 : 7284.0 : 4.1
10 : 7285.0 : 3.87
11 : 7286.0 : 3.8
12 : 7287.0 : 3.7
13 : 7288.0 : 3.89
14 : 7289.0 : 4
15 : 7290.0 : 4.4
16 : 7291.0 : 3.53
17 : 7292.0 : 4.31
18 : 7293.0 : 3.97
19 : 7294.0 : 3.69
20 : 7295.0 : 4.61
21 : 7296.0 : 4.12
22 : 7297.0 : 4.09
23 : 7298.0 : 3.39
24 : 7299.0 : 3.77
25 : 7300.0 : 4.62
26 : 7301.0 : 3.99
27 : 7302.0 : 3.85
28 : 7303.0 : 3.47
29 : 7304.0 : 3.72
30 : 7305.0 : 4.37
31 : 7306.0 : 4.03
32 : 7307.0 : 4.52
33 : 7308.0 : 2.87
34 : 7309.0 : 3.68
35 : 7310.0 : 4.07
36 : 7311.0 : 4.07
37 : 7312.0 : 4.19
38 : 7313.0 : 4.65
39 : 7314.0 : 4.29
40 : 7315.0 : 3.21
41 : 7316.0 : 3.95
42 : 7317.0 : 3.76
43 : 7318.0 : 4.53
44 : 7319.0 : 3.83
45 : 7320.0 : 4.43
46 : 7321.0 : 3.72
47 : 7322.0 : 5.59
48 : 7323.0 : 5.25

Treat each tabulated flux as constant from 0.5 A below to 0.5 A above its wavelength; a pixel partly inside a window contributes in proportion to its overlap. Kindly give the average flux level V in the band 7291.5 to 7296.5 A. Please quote 4.14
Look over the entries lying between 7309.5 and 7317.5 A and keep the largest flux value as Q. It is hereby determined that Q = 4.65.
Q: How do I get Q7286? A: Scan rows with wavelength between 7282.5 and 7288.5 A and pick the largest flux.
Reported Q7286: 4.1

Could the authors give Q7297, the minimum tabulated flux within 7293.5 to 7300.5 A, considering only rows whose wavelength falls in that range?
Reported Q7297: 3.39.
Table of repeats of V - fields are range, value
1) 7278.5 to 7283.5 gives 3.56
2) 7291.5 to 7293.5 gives 4.14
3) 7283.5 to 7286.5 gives 3.92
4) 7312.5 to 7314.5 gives 4.47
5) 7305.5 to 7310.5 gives 3.83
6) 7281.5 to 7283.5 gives 3.62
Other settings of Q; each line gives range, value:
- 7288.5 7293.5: 4.4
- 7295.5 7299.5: 4.12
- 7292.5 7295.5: 4.61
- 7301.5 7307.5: 4.52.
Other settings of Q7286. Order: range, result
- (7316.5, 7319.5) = 4.53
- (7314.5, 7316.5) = 3.95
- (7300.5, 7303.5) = 3.99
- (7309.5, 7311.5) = 4.07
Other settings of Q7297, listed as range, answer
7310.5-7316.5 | 3.21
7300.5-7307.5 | 3.47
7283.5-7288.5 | 3.7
